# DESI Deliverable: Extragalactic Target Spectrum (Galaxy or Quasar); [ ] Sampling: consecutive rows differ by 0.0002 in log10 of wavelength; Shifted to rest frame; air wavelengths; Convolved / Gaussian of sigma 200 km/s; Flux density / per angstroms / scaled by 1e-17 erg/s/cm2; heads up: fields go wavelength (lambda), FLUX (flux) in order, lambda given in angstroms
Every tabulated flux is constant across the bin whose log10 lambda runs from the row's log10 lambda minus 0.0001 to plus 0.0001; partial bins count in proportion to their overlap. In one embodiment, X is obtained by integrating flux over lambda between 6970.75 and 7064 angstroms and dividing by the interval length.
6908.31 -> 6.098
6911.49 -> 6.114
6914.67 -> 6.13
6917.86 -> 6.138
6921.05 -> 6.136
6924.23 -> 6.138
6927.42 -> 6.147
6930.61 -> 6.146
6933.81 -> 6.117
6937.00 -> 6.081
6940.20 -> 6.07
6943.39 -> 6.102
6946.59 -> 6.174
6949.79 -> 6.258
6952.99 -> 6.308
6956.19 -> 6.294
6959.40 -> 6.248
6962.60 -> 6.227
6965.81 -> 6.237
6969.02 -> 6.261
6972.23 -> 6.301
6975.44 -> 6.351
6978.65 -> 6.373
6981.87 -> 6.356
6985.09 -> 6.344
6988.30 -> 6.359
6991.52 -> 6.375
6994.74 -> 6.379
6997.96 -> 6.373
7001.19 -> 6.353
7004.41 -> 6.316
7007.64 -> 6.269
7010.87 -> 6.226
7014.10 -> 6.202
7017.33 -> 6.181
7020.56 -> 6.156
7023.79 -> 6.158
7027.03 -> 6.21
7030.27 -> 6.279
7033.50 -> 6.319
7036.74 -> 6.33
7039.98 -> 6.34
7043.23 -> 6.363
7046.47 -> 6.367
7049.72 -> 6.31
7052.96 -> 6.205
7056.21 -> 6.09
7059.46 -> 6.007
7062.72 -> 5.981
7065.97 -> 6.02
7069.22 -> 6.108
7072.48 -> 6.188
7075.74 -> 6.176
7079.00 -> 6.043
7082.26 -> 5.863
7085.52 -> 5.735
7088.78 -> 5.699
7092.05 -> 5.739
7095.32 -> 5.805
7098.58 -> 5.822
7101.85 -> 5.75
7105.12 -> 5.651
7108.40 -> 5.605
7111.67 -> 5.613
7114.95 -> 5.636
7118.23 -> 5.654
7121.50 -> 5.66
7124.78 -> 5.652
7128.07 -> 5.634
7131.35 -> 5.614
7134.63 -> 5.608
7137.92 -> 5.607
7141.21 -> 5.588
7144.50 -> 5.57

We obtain 6.27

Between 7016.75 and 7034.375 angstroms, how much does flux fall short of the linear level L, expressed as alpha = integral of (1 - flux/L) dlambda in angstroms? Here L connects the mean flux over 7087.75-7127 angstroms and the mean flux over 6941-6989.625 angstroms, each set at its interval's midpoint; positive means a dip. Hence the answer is -0.6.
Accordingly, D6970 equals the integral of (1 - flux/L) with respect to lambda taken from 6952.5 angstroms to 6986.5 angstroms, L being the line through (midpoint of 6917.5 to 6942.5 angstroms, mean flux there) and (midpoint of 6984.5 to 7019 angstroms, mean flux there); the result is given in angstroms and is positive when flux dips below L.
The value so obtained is -0.42 angstroms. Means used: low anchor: 6.12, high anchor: 6.31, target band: 6.3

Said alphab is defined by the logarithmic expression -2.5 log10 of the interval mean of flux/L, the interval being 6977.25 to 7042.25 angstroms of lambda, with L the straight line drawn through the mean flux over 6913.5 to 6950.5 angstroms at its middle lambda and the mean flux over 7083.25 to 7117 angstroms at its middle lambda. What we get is -0.06 mag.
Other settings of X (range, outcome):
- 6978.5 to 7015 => 6.33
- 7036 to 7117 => 5.97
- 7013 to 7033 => 6.21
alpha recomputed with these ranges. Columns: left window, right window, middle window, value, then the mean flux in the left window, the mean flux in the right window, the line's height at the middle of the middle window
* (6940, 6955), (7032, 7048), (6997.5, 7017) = 0.0 angstroms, 6.2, 6.34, 6.29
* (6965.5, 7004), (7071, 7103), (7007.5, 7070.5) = -1.1 angstroms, 6.34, 5.88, 6.1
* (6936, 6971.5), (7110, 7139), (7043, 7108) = -2.0 angstroms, 6.21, 5.63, 5.8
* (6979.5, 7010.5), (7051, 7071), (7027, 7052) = -0.6 angstroms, 6.34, 6.07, 6.16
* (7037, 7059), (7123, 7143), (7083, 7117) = 0.9 angstroms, 6.27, 5.62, 5.87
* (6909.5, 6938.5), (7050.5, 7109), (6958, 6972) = -0.4 angstroms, 6.13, 5.93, 6.07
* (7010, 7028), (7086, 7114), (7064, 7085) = -0.7 angstroms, 6.19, 5.71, 5.86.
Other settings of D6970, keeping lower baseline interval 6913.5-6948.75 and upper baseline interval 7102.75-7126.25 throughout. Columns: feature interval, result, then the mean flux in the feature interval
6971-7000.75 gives -1.87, 6.36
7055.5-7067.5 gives -0.49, 6.02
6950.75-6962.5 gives -0.42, 6.28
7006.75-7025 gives -0.91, 6.2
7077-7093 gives -0.30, 5.83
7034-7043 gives -0.76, 6.33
